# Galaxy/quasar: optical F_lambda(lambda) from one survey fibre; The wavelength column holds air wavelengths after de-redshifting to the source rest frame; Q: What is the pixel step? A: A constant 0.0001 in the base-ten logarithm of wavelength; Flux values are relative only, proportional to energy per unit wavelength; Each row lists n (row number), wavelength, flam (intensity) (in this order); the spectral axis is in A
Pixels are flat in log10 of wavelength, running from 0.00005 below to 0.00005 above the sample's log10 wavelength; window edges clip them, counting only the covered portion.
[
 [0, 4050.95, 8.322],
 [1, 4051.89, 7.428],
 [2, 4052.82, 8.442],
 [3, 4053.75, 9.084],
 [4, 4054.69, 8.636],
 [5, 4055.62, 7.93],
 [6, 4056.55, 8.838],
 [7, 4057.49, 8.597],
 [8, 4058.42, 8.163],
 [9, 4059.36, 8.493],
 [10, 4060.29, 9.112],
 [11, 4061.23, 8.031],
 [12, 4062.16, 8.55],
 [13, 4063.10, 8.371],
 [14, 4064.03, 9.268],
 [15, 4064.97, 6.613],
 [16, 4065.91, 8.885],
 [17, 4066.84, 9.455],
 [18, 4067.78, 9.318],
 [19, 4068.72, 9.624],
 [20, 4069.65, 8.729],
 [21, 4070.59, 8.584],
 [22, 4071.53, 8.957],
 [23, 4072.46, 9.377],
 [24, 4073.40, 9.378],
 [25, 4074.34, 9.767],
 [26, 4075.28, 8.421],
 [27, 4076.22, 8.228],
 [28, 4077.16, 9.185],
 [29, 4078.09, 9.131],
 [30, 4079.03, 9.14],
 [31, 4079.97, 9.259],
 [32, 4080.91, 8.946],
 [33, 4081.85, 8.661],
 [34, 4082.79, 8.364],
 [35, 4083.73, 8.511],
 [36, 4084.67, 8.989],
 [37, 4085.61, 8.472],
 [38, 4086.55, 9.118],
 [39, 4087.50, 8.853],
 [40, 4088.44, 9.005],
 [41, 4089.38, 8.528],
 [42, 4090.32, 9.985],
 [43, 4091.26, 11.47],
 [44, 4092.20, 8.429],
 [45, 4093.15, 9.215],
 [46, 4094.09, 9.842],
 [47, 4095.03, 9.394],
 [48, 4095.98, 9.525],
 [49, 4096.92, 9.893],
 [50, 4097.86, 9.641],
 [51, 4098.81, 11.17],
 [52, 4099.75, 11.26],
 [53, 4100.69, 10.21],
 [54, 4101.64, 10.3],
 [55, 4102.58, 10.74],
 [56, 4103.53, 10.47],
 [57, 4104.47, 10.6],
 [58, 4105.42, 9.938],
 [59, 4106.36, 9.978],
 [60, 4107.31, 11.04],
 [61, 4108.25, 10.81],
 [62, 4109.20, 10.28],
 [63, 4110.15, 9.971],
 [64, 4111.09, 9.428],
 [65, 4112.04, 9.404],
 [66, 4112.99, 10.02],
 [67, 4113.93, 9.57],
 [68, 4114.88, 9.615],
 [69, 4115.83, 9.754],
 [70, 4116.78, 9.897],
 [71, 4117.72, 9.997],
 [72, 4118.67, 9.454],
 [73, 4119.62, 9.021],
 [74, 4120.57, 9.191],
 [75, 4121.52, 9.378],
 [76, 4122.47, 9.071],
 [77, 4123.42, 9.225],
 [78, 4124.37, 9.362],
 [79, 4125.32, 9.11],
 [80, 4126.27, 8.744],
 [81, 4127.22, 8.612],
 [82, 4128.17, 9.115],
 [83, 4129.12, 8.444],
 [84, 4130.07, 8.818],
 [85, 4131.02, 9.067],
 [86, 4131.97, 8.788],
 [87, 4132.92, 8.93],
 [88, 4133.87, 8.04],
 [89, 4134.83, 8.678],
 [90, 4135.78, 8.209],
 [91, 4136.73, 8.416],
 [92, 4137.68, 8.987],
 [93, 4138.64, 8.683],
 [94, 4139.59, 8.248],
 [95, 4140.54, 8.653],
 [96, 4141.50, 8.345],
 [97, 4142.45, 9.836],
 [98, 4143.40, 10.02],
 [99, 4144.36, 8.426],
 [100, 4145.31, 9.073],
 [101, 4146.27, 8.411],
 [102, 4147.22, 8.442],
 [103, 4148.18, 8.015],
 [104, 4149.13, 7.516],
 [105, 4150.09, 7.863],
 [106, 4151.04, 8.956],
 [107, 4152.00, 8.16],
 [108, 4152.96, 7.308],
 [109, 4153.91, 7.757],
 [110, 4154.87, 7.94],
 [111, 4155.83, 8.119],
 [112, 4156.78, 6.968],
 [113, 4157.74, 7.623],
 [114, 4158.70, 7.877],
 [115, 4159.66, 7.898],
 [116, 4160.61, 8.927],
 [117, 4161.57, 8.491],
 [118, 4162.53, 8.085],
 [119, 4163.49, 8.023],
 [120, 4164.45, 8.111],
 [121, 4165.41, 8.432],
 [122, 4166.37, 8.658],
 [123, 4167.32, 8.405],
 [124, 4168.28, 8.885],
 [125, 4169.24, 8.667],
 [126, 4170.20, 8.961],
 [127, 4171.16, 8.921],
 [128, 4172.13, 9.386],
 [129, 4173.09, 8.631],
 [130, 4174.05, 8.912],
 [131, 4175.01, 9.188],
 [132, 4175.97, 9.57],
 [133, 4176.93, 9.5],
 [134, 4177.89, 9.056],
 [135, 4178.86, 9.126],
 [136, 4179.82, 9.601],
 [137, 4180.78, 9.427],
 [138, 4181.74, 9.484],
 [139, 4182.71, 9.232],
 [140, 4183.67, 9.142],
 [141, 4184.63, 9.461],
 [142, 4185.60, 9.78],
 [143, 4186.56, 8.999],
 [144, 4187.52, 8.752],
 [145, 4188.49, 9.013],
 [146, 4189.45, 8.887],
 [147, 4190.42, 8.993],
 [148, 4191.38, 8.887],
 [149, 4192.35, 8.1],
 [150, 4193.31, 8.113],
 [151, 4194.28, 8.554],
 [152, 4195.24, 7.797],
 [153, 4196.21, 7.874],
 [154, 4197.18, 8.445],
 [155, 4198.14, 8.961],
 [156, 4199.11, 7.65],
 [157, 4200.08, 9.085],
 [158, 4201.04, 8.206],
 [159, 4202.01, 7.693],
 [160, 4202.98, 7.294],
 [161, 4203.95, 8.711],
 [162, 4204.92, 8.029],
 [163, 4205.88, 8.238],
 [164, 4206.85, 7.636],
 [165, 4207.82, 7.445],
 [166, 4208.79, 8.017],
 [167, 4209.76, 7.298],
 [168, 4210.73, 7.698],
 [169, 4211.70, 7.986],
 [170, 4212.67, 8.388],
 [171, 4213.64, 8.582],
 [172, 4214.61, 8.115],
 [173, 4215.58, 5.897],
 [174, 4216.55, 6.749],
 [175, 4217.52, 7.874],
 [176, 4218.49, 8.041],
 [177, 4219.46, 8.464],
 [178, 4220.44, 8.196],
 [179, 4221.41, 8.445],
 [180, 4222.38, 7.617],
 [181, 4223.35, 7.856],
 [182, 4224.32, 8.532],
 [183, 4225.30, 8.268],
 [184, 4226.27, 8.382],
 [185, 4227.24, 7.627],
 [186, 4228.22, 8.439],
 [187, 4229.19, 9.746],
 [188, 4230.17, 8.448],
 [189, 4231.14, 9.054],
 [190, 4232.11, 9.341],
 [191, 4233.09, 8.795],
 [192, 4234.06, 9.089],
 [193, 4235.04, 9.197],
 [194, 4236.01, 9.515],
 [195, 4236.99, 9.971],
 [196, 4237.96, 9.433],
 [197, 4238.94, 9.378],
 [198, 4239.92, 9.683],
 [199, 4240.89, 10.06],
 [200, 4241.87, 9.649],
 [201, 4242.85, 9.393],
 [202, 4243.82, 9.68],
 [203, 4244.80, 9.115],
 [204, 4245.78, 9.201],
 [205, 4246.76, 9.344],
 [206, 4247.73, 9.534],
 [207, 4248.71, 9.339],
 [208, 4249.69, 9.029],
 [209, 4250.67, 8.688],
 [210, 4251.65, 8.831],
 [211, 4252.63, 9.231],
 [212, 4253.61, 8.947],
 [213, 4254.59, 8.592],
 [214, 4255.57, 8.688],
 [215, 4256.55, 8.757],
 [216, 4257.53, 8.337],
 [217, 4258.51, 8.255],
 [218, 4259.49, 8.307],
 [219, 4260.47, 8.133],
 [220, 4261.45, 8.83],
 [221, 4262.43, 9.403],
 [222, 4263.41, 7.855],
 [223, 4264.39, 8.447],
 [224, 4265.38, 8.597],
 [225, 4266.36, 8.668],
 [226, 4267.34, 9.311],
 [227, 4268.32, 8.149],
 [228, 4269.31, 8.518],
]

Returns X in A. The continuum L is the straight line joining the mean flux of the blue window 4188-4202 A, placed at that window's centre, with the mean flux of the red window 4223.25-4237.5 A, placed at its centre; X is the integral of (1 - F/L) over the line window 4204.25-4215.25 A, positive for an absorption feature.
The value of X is 0.9 A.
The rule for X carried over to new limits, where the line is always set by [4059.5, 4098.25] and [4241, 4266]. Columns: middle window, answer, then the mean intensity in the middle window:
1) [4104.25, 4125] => -1.7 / 9.75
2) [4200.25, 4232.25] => 3.1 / 8.07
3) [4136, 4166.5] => 2.2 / 8.31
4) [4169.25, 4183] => -0.4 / 9.19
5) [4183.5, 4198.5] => 0.4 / 8.73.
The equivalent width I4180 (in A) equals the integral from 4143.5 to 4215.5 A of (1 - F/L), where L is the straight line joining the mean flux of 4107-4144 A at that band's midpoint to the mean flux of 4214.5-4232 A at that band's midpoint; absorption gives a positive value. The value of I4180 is 1.4 A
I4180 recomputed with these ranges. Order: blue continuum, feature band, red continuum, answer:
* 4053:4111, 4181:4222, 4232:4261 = 3.9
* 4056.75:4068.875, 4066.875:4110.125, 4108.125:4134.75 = -3.0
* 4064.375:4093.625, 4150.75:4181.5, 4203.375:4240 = 0.2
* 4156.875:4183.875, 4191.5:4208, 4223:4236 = 1.1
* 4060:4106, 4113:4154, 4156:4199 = 0.6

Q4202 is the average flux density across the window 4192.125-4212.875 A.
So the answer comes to 8.05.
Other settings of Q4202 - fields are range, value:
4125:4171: 8.45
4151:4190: 8.69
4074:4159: 9.12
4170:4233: 8.49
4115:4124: 9.44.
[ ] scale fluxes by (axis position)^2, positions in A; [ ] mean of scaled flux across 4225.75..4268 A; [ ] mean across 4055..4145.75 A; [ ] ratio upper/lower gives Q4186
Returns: 1.0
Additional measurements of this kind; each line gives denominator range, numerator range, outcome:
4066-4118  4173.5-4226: 0.93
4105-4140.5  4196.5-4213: 0.90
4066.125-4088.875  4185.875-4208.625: 0.98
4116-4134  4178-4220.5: 0.95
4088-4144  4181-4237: 0.93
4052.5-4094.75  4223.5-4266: 1.09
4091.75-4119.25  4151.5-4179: 0.87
